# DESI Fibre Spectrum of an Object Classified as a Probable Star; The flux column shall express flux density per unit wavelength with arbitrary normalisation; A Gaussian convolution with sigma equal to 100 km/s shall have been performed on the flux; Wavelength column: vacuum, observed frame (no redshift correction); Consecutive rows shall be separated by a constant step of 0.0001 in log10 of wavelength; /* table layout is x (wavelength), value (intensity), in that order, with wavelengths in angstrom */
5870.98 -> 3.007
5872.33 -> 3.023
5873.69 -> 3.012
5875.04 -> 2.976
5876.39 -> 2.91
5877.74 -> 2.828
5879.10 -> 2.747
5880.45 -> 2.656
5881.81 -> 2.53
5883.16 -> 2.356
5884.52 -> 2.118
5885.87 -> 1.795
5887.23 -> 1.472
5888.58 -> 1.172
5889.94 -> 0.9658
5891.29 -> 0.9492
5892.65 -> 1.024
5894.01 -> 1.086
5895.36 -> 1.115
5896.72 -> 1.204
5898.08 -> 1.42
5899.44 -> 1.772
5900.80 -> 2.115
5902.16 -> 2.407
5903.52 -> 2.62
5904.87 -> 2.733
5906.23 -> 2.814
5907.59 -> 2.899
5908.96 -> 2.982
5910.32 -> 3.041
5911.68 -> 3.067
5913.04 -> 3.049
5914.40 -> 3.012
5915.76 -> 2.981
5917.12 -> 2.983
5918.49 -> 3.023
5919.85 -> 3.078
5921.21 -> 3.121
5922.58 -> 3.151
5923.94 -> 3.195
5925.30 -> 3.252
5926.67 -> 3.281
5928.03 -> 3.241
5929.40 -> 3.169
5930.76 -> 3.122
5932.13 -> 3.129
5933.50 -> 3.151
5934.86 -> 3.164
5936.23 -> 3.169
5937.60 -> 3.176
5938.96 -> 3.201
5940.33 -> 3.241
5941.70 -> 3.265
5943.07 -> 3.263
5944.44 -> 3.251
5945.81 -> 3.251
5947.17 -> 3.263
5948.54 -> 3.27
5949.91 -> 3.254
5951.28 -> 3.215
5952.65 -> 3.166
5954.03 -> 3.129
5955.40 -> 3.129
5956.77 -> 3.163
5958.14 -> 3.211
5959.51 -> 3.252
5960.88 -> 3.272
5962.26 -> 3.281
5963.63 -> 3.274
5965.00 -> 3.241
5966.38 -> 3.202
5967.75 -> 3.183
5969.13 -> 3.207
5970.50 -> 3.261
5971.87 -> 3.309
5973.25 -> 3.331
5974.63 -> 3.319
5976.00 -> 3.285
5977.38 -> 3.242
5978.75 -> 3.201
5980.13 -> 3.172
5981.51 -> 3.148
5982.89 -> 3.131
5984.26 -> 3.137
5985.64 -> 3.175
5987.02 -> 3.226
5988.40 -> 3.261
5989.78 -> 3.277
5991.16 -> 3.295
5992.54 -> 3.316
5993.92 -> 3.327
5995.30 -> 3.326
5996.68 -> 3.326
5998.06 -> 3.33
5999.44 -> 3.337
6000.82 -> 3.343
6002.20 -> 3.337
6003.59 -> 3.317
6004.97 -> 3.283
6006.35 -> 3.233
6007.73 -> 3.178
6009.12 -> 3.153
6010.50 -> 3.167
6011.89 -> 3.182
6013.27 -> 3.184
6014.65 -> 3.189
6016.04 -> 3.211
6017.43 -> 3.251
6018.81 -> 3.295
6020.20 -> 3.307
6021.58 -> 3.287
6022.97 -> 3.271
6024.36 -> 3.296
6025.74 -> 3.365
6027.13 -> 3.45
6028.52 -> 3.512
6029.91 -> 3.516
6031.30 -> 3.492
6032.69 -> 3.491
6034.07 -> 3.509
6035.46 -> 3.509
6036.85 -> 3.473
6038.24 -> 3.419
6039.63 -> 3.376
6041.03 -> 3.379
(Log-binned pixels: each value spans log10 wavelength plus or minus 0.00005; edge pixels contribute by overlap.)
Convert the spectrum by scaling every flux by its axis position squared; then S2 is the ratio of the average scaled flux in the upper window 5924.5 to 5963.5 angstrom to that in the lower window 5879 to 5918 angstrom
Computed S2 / 1.50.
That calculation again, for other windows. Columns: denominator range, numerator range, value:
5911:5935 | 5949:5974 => 1.05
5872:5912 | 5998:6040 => 1.60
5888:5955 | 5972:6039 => 1.24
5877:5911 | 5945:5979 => 1.63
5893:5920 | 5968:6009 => 1.37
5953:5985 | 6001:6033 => 1.04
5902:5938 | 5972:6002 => 1.10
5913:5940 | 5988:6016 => 1.07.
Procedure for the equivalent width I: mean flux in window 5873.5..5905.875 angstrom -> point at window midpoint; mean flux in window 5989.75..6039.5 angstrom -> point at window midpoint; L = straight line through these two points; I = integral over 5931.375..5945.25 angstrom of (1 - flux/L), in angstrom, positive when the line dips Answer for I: -3.80 angstrom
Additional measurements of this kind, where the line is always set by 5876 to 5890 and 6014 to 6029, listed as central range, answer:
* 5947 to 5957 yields -1.7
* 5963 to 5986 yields -2.4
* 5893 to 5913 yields 1.0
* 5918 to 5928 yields -2.6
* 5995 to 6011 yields -0.6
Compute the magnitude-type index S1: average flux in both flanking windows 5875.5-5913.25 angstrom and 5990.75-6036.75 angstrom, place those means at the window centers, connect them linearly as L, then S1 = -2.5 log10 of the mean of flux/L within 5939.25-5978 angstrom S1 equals -0.170 mag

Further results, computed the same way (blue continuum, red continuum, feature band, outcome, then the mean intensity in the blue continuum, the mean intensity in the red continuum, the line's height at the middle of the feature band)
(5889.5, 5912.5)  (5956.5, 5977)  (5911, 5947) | -0.235 mag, 2.03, 3.25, 2.55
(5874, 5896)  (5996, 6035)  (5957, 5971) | -0.168 mag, 1.94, 3.32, 2.77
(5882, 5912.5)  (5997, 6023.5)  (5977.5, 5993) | -0.084 mag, 1.98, 3.26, 2.97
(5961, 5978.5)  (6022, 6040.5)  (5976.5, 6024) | 0.032 mag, 3.26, 3.43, 3.35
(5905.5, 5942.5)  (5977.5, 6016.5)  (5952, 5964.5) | -0.013 mag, 3.11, 3.24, 3.17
